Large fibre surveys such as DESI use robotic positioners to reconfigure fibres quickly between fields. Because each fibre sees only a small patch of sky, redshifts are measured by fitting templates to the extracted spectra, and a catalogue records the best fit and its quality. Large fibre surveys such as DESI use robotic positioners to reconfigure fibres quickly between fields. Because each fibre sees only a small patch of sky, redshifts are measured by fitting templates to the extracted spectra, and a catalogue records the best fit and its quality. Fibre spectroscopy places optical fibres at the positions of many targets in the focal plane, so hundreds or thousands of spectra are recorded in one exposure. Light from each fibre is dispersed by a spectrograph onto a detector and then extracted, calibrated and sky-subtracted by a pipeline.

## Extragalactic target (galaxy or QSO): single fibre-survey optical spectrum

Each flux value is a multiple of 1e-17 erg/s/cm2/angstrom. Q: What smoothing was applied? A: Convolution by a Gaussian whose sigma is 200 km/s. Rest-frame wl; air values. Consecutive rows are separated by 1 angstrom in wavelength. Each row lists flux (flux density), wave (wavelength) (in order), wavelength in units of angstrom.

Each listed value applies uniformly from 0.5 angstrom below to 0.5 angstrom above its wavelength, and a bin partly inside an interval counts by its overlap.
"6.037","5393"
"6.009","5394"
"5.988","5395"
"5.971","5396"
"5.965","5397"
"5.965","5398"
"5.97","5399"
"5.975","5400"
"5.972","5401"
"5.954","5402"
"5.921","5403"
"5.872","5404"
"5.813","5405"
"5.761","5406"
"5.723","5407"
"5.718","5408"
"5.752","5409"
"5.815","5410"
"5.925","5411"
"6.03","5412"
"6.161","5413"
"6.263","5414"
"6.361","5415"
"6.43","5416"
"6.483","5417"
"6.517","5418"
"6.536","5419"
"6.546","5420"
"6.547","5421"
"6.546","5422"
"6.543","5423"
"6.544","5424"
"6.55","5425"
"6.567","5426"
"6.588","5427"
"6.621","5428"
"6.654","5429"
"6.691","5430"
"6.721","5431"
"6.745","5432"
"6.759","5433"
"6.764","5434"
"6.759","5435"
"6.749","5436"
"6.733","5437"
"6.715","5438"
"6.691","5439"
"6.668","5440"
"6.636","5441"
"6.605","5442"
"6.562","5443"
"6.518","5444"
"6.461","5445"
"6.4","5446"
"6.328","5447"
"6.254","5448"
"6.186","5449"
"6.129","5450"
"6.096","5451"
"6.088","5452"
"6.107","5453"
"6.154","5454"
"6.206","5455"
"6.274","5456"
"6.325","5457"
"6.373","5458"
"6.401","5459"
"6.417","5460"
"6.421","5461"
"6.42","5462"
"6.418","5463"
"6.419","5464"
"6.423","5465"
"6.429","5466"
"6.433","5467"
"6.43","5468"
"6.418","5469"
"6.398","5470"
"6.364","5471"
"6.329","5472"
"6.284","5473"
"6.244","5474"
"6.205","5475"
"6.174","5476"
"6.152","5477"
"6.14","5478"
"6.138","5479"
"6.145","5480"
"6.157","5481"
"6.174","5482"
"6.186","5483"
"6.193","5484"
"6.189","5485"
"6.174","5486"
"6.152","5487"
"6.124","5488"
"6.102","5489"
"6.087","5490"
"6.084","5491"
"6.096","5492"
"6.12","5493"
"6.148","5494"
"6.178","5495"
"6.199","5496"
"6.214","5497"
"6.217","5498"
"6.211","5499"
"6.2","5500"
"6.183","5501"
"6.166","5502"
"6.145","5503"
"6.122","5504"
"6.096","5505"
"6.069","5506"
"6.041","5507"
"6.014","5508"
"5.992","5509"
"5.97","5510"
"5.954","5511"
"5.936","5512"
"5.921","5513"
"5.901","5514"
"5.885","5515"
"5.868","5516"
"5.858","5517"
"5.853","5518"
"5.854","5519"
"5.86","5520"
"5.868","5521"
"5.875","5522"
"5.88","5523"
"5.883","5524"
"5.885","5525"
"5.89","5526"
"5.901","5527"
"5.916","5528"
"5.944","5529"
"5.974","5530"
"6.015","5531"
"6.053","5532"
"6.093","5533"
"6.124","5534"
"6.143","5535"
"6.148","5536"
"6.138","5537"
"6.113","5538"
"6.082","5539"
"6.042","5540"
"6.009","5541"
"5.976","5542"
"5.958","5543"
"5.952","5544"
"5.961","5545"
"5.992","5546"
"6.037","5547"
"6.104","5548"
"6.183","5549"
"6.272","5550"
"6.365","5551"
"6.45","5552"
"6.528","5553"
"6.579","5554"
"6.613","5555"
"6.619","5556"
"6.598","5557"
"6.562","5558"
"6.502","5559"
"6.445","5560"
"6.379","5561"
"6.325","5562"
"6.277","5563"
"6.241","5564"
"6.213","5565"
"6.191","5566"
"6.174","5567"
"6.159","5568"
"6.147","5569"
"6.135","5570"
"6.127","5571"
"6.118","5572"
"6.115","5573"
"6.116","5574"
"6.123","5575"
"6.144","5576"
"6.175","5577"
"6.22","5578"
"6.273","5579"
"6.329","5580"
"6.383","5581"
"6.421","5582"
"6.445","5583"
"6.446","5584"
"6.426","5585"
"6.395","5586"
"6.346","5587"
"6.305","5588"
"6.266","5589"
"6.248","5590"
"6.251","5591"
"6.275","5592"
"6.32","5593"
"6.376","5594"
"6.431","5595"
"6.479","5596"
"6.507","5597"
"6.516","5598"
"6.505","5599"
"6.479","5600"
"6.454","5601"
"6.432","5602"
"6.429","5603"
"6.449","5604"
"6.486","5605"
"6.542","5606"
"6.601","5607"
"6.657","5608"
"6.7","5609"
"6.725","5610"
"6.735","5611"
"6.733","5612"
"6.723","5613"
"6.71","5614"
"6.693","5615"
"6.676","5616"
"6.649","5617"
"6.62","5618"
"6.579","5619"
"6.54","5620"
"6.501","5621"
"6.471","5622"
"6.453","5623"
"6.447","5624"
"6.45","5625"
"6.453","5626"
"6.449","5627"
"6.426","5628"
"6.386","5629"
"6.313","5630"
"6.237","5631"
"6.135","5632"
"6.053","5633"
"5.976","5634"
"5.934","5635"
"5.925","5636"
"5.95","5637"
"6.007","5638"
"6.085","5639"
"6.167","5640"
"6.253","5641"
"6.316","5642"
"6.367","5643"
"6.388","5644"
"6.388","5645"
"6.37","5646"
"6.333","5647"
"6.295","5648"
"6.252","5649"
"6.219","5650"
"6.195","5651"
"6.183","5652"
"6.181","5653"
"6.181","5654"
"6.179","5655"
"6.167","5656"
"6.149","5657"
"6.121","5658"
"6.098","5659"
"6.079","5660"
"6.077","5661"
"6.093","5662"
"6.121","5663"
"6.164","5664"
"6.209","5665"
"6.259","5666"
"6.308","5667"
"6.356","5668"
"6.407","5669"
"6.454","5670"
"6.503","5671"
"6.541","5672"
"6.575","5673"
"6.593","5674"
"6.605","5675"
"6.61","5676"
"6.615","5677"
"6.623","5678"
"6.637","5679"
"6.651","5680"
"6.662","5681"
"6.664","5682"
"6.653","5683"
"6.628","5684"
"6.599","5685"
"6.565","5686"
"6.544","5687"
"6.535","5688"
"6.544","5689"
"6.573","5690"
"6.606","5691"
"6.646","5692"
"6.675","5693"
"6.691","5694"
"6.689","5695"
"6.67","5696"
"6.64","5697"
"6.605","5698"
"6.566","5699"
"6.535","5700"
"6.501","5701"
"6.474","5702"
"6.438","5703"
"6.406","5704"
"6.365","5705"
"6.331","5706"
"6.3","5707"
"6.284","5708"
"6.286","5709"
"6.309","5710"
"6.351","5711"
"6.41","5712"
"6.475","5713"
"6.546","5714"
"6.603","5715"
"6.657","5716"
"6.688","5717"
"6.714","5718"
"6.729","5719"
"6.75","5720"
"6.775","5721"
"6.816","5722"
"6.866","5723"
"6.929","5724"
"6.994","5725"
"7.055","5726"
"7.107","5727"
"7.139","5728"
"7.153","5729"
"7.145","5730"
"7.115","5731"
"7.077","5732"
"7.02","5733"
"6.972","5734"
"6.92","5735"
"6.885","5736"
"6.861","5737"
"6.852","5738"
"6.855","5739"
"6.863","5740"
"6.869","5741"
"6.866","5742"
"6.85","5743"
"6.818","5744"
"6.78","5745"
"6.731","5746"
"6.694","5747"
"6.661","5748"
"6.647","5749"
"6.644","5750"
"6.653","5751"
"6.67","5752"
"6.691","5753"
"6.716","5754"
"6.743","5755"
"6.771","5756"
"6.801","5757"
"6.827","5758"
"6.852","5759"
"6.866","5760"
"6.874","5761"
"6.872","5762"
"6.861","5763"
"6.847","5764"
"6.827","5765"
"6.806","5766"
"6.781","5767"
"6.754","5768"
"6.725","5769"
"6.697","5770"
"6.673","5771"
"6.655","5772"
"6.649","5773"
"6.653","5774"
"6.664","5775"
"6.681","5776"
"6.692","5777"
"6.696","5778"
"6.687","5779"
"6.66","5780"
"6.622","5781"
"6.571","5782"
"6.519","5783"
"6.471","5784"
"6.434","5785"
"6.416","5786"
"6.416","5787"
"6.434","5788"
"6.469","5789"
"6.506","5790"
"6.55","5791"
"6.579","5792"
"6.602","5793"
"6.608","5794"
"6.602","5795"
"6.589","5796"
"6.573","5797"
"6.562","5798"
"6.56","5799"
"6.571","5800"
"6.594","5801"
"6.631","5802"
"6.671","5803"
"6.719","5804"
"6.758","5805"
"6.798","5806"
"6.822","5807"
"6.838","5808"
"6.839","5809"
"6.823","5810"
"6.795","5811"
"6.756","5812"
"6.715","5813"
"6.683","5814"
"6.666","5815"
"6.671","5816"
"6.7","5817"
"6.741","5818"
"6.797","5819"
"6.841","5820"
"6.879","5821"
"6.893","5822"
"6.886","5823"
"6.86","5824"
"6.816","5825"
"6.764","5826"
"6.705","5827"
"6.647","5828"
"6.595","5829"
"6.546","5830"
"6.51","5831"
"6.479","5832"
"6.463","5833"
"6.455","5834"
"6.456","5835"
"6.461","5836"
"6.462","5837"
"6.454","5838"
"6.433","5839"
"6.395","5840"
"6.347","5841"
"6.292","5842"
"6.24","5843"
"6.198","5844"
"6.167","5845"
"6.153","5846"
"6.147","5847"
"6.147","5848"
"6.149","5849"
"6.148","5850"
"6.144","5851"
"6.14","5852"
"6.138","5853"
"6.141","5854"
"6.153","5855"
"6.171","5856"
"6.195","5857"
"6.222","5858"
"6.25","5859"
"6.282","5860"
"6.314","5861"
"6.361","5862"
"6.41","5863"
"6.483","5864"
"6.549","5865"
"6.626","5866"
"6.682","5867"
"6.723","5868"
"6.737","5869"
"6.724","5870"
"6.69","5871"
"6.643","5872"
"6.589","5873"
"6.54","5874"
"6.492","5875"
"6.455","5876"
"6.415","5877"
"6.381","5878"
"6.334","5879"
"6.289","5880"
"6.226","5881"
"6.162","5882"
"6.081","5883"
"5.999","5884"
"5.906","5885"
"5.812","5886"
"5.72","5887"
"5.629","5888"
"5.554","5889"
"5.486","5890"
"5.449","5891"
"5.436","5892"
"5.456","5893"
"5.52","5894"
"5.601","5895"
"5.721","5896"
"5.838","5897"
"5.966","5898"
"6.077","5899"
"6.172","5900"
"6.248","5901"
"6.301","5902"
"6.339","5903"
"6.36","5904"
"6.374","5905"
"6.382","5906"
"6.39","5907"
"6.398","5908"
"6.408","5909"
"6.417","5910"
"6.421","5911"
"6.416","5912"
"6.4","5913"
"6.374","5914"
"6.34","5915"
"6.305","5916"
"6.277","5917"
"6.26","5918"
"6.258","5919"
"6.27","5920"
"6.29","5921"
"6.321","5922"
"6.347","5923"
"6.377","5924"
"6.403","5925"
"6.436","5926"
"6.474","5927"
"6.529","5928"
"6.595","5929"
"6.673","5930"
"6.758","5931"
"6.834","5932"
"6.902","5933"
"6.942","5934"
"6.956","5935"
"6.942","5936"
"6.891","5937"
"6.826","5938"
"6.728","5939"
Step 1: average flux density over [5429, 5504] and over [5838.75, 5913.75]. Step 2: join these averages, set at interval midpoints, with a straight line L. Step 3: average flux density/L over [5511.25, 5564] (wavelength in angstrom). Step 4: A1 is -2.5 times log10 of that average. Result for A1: 0.04 mag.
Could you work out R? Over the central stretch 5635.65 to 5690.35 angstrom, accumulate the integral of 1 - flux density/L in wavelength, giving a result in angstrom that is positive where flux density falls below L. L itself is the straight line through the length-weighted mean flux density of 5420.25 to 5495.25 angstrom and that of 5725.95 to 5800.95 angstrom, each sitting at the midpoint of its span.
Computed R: 2.2 angstrom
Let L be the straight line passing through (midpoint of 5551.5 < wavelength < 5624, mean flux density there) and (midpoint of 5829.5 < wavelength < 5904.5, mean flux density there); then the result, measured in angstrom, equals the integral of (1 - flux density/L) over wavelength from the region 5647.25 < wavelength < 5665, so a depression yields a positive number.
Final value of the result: 0.57 angstrom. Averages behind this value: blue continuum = 6.42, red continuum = 6.22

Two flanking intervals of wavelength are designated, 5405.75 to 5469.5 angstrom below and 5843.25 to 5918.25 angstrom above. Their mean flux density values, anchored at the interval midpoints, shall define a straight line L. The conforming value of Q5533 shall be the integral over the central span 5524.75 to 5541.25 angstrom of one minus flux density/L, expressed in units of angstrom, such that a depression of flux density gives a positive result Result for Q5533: 0.9 angstrom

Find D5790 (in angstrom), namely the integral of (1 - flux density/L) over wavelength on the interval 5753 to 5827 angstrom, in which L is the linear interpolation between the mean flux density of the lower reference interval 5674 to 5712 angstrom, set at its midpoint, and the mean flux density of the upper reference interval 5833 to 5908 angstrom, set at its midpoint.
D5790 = -3.9 angstrom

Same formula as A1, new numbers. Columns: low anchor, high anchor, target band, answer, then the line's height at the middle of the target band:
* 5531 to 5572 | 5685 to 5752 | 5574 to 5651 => 0.002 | 6.4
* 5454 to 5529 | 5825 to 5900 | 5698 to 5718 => -0.045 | 6.2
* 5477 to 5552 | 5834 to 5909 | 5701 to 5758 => -0.098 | 6.15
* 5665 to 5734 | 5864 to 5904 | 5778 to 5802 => -0.027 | 6.39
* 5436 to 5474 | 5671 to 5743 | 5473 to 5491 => 0.045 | 6.43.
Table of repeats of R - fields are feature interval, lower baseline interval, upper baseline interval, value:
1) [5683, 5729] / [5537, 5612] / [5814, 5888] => -1.81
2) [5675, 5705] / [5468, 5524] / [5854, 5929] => -2.05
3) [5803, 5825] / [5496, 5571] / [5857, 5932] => -1.96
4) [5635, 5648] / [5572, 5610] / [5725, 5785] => 0.61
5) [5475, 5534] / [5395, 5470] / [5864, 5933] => 2.55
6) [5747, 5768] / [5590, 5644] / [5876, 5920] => -1.72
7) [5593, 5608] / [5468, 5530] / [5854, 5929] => -0.87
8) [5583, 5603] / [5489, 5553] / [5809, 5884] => -0.83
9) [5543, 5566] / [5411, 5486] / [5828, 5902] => 0.15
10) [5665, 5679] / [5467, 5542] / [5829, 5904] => -0.78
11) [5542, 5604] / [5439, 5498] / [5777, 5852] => 0.58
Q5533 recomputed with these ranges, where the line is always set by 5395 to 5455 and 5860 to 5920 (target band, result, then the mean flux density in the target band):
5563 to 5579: 0.31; 6.17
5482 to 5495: 0.34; 6.14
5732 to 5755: -2.02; 6.8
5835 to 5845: -0.21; 6.36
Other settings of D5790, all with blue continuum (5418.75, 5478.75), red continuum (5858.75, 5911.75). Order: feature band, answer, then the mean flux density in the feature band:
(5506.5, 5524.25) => 1.4 angstrom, 5.91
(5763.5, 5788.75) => -1.5 angstrom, 6.64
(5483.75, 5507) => 1.0 angstrom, 6.15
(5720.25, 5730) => -1.1 angstrom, 6.98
